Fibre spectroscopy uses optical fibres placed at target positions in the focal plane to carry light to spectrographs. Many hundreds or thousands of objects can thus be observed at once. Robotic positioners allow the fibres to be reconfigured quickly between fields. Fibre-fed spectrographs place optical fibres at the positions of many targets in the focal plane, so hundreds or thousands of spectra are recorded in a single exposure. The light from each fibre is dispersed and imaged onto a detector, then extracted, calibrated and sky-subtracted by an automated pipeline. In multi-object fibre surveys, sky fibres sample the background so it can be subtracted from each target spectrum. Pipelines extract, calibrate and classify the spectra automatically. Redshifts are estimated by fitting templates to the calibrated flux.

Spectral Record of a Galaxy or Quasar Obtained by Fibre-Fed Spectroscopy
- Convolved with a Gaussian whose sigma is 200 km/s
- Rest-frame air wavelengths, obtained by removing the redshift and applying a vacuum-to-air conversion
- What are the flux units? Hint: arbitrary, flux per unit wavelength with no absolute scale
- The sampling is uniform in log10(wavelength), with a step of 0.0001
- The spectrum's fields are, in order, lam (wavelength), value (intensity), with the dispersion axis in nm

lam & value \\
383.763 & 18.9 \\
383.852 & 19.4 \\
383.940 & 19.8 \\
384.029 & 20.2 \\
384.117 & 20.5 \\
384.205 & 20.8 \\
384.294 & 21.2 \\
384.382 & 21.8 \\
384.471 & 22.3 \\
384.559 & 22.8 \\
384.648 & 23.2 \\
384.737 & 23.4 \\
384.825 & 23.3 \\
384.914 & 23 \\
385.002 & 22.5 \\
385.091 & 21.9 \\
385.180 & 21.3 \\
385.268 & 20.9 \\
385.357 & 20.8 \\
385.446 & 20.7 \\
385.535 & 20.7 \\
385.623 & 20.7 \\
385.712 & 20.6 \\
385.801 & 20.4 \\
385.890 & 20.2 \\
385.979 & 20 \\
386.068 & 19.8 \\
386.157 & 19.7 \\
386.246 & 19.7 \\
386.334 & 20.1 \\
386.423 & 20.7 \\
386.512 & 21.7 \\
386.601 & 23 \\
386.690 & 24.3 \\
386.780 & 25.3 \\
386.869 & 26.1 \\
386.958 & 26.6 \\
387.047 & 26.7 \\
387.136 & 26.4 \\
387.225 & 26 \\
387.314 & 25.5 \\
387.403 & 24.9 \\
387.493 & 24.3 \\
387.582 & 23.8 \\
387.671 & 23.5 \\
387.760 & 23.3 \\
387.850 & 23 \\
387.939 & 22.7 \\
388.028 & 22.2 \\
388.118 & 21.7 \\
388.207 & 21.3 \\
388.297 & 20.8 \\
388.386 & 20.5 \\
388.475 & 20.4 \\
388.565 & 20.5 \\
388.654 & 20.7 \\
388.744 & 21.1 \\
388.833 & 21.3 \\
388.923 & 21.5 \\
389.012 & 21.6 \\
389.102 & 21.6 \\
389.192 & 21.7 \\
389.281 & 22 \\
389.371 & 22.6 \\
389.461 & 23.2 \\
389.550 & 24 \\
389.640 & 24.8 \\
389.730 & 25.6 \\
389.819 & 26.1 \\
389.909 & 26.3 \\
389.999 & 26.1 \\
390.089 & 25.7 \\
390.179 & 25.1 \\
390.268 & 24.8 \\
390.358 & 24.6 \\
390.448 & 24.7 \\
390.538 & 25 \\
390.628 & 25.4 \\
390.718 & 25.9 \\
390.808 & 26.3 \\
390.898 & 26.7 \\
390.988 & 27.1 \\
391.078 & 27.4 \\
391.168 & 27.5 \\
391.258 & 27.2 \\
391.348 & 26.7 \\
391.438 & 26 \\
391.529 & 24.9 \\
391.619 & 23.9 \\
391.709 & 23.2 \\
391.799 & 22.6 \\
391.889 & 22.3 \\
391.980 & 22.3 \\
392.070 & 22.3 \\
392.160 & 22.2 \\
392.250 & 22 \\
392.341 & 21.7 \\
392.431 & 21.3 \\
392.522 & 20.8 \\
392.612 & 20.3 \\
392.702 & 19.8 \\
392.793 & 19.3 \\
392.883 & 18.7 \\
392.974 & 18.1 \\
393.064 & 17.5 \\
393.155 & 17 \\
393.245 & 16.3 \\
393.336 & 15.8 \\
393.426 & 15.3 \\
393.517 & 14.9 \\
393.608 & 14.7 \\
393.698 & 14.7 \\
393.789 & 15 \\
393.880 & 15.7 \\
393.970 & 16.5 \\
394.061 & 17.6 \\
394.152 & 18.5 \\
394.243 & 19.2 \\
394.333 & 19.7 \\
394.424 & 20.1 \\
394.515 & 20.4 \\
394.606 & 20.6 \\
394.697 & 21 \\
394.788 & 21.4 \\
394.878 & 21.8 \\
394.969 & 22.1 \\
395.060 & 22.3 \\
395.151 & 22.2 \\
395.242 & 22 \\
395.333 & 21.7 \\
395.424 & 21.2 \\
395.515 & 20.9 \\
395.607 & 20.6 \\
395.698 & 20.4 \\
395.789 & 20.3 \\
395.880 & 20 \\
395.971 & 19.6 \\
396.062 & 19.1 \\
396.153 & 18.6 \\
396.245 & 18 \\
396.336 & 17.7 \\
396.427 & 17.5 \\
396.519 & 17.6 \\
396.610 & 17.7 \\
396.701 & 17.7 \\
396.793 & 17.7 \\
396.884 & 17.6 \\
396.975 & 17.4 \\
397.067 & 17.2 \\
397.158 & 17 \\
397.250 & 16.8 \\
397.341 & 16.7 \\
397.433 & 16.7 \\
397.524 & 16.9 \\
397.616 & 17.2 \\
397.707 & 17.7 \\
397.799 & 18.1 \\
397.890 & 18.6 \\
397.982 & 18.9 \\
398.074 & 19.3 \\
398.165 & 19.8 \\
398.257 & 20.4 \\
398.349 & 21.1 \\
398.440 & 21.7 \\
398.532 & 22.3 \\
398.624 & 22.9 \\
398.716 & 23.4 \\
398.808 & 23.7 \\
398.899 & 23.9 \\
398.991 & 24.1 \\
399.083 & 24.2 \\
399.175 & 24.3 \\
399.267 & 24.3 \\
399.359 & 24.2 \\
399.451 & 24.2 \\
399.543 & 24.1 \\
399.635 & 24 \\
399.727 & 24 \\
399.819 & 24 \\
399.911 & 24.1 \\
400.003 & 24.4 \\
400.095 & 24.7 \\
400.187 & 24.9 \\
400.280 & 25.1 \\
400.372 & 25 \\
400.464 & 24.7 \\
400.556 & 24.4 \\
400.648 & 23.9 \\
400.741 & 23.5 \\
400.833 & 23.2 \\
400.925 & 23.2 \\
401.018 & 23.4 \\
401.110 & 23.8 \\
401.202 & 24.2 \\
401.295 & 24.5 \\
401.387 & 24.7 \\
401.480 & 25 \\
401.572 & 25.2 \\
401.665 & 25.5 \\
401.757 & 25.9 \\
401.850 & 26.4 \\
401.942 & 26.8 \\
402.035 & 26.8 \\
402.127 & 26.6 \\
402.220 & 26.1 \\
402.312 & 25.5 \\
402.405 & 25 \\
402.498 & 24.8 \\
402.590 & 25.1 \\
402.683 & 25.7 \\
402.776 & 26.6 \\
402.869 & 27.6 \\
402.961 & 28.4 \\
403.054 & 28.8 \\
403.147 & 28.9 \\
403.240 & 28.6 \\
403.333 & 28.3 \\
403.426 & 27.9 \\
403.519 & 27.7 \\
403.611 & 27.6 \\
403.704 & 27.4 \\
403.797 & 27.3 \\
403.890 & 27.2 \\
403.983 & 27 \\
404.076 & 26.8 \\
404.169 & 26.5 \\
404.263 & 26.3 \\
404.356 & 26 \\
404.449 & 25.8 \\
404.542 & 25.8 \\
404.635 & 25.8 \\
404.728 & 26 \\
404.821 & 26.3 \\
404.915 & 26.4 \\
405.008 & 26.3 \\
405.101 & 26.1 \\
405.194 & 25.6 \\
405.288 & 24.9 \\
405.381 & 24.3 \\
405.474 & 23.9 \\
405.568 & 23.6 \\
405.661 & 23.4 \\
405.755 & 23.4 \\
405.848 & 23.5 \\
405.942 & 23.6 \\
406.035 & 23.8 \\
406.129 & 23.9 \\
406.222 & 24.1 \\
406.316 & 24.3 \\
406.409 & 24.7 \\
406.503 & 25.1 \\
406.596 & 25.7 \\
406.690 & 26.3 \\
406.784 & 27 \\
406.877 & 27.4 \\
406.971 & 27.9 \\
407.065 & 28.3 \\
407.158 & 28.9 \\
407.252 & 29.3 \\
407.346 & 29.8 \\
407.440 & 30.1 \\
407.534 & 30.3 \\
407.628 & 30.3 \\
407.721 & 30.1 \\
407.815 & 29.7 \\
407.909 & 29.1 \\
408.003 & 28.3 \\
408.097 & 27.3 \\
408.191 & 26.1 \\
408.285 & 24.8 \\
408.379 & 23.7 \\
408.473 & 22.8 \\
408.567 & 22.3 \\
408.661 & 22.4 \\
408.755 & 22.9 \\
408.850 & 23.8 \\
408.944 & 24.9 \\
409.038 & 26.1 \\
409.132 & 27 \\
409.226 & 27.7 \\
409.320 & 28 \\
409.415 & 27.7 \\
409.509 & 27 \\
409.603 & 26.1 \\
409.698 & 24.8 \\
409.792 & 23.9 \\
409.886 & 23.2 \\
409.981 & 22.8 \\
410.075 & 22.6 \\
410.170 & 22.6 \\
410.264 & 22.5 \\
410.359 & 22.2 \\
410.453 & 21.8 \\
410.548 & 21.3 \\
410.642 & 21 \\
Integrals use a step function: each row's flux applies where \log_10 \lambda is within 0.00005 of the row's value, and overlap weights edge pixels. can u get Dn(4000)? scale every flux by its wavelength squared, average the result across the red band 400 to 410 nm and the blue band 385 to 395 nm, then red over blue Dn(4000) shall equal 1.27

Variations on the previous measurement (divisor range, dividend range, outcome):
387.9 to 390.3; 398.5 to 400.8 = 1.11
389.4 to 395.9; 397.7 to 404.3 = 1.19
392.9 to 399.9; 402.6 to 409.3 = 1.40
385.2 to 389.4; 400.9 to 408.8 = 1.29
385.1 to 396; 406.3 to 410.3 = 1.31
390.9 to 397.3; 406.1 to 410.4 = 1.39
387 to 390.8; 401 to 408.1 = 1.21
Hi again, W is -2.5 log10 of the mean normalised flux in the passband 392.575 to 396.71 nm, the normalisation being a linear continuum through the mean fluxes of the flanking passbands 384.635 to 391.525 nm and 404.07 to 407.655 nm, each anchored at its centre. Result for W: 0.28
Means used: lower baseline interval 23.3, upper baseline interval 26.1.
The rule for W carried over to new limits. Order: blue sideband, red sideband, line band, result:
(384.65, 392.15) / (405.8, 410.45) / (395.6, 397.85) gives 0.326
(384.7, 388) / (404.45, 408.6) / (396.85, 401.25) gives 0.140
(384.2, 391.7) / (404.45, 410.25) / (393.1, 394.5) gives 0.387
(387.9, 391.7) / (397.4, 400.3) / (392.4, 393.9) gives 0.319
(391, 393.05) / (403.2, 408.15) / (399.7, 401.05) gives 0.041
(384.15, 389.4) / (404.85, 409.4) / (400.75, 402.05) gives 0.007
